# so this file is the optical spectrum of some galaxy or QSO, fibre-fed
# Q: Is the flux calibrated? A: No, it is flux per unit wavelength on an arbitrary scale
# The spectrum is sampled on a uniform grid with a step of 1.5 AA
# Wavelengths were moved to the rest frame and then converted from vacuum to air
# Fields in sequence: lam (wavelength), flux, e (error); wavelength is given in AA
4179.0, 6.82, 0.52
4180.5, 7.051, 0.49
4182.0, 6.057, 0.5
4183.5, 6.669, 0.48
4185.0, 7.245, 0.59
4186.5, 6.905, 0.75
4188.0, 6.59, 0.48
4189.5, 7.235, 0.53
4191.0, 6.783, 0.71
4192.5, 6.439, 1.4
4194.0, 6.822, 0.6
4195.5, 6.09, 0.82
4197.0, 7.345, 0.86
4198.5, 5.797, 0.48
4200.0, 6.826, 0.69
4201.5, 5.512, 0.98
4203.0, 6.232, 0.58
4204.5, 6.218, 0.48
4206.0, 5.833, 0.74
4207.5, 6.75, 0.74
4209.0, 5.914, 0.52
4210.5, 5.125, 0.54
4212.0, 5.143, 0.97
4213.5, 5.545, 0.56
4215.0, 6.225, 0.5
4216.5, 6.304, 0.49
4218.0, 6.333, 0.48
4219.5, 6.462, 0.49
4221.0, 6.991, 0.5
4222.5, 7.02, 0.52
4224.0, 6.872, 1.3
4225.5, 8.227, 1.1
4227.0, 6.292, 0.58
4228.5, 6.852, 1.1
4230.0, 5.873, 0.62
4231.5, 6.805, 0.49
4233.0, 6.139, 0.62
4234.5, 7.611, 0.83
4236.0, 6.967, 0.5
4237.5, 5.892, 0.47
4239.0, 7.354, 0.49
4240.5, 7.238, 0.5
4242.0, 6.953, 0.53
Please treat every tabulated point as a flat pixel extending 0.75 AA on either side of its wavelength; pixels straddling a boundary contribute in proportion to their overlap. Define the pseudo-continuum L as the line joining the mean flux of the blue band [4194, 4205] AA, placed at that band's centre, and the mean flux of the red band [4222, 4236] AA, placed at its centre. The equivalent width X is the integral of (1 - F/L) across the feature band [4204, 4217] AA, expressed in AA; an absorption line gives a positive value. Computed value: 1.28 AA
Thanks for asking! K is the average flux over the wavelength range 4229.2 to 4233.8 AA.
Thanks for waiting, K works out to 6.29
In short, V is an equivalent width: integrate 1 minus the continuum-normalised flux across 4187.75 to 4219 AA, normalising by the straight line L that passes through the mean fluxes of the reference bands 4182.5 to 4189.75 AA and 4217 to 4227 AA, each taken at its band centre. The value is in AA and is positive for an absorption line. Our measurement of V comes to 3.0 AA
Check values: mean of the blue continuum 6.88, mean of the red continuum 6.92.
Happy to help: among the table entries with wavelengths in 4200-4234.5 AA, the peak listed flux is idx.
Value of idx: 8.227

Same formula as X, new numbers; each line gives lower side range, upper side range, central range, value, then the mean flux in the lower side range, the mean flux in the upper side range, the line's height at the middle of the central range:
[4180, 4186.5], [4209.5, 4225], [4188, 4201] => -0.1 AA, 6.76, 6.23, 6.59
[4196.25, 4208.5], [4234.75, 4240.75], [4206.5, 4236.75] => 0.7 AA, 6.31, 6.89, 6.63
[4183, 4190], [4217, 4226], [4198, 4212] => 1.9 AA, 6.93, 6.93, 6.93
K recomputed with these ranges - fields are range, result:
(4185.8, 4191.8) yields 6.87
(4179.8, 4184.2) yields 6.59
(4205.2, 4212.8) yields 5.75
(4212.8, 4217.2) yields 6.03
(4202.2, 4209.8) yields 6.18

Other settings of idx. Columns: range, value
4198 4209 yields 6.826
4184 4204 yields 7.345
